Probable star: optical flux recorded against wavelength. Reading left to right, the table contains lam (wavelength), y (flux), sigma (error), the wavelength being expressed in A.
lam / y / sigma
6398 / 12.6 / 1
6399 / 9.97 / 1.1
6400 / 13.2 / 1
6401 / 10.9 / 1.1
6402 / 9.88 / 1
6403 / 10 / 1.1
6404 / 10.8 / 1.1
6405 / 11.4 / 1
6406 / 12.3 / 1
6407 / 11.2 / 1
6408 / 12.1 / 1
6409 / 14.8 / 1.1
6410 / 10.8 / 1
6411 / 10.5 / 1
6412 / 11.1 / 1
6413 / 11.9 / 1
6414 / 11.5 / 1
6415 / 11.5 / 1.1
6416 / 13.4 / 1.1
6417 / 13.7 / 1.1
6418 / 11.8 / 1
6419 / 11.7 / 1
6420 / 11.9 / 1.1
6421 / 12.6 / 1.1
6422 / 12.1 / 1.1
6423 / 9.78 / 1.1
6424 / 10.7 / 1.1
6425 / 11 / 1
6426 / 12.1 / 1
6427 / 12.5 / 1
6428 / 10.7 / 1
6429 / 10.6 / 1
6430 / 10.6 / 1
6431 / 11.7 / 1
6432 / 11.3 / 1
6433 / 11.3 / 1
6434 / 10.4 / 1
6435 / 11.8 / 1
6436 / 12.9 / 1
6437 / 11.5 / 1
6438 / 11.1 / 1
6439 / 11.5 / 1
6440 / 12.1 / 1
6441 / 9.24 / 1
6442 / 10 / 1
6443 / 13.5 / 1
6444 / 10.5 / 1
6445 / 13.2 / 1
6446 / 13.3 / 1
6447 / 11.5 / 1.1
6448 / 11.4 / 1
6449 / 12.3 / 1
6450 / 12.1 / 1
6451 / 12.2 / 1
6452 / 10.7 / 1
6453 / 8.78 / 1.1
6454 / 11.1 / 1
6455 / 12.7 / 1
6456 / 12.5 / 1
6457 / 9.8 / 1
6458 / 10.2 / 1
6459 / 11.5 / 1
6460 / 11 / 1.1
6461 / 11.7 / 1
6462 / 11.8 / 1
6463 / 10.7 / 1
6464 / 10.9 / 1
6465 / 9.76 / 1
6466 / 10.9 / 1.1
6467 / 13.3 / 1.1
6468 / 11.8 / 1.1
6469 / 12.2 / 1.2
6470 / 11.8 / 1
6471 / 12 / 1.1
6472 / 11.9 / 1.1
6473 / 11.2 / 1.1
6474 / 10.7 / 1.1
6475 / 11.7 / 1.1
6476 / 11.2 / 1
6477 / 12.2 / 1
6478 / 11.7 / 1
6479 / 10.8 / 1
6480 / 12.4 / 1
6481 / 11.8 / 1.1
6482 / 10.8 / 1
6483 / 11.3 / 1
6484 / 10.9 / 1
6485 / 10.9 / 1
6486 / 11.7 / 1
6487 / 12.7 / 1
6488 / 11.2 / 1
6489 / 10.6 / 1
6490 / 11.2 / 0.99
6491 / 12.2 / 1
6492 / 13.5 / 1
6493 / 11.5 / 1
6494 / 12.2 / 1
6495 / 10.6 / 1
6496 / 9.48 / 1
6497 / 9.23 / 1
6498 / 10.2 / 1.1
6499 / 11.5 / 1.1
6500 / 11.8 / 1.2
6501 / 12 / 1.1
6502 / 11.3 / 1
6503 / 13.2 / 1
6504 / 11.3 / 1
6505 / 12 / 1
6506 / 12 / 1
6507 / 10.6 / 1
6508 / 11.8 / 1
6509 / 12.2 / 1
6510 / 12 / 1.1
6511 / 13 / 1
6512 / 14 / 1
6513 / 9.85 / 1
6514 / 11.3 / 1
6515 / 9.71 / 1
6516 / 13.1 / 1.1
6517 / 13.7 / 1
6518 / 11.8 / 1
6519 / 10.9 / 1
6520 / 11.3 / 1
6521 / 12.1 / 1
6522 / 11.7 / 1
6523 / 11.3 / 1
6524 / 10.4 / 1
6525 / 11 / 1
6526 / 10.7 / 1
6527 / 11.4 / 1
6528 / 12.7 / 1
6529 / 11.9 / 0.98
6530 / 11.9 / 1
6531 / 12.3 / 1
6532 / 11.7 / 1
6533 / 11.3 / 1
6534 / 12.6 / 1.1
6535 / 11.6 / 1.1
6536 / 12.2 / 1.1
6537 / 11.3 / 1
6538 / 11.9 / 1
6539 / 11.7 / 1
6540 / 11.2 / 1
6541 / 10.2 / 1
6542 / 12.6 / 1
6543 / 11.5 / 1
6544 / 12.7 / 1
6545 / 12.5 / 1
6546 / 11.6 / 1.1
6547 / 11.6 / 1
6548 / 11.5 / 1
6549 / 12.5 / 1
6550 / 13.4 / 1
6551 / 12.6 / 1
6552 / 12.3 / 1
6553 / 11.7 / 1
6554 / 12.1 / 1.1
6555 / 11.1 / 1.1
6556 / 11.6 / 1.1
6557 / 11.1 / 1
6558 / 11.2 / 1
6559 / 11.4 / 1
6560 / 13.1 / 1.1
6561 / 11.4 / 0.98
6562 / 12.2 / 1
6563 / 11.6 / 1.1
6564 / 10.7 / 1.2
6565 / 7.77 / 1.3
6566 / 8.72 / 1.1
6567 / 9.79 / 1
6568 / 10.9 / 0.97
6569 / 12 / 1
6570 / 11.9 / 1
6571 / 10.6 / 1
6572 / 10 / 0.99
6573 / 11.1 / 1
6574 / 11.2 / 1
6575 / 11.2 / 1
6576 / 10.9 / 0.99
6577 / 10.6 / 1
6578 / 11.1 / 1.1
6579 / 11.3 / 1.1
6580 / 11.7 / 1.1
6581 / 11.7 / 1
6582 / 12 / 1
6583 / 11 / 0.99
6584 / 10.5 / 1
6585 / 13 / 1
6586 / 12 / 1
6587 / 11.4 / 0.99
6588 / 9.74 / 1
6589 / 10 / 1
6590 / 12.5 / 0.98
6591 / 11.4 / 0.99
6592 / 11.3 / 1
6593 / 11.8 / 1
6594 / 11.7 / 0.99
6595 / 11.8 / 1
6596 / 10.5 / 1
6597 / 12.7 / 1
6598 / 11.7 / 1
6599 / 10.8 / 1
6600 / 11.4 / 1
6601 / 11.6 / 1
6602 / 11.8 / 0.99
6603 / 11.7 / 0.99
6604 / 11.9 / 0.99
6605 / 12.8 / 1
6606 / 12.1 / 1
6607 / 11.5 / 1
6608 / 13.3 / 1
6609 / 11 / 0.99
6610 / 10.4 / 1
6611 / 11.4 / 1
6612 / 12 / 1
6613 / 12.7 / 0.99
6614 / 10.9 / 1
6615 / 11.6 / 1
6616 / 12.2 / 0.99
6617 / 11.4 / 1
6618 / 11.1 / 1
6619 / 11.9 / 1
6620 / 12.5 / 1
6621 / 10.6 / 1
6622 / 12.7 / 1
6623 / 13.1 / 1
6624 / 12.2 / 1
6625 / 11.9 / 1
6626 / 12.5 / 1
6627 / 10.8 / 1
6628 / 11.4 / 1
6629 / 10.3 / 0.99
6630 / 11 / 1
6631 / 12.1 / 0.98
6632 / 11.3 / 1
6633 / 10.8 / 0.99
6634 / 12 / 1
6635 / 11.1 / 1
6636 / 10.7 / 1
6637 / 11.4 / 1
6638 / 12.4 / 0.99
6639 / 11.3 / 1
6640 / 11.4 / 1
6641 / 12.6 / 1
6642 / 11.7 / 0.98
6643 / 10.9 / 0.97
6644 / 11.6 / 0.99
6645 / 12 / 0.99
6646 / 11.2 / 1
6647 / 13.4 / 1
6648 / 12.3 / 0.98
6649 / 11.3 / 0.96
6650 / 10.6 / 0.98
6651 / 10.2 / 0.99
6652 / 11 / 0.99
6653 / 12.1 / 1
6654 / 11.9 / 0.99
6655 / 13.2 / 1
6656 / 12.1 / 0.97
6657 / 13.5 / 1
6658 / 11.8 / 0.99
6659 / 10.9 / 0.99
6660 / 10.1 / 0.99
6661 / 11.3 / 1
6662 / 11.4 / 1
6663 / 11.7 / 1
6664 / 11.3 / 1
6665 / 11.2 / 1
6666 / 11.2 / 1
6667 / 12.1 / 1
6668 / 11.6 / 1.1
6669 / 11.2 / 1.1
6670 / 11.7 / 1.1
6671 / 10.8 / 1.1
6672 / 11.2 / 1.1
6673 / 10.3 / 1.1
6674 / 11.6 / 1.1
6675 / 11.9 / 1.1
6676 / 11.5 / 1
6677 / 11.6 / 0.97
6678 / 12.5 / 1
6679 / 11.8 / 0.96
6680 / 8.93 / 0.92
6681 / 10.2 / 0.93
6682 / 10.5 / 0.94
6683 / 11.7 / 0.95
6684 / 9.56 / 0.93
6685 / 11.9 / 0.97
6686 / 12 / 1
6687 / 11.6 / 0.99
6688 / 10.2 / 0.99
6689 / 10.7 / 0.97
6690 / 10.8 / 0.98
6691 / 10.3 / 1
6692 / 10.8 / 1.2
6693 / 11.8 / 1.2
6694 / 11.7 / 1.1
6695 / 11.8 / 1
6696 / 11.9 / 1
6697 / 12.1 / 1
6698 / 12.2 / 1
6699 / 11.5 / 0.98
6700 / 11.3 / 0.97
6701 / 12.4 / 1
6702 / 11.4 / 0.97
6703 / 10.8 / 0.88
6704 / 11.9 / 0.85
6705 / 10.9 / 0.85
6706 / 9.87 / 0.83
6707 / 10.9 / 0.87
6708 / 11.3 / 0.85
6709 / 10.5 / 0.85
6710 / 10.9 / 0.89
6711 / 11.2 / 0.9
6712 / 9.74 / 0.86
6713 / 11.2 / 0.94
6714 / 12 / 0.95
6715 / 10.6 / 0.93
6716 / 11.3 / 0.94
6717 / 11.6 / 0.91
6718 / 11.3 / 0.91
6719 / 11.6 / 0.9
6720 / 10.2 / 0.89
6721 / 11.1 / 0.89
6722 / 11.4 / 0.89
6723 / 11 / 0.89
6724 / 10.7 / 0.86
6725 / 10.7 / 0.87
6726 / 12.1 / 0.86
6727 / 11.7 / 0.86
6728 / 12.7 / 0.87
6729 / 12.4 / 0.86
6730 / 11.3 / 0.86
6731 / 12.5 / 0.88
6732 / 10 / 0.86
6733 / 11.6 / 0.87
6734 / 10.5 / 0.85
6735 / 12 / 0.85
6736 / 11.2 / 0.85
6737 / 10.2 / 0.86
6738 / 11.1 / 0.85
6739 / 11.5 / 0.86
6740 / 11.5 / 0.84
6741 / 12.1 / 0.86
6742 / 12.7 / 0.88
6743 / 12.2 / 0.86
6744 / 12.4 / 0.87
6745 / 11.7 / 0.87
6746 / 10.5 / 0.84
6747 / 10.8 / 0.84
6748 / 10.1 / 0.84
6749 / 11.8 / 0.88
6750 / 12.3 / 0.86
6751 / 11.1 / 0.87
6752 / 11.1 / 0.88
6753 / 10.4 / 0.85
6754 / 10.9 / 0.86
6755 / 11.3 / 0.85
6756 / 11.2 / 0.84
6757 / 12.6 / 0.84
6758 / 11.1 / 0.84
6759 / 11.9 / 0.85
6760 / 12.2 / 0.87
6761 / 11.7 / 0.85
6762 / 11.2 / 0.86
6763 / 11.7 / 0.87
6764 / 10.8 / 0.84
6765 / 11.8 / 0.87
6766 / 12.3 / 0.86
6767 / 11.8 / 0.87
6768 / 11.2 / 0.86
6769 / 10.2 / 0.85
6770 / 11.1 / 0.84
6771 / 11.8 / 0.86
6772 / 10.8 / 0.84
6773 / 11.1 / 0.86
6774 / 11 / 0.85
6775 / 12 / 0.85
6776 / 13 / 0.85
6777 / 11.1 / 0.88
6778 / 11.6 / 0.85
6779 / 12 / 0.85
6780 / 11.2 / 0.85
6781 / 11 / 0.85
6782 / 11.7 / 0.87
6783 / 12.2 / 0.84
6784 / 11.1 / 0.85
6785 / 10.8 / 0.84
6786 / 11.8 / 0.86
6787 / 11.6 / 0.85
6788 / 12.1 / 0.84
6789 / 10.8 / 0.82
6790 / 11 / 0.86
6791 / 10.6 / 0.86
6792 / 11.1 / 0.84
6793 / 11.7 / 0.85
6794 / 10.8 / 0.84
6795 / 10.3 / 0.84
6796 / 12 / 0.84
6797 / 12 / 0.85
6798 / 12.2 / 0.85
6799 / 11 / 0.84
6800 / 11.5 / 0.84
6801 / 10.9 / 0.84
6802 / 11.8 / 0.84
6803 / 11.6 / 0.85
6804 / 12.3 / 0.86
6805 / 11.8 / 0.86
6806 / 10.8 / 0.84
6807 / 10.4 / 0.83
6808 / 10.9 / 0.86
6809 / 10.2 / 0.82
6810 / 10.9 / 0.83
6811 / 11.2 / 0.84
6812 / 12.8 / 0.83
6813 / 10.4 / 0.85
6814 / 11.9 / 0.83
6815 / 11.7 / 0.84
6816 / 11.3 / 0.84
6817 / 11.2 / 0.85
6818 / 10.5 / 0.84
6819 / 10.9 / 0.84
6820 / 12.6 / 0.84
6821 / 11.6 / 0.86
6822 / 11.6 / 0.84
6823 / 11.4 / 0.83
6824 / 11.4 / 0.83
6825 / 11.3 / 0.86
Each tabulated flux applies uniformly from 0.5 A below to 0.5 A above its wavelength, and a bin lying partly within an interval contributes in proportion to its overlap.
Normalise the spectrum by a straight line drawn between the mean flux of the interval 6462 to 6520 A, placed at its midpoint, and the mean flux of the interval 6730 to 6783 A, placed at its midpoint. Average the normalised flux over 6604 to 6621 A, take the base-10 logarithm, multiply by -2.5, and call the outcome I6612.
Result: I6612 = -0.03 mag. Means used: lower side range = 11.5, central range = 11.8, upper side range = 11.4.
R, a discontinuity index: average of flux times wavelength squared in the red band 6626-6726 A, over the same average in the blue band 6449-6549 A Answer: 1.03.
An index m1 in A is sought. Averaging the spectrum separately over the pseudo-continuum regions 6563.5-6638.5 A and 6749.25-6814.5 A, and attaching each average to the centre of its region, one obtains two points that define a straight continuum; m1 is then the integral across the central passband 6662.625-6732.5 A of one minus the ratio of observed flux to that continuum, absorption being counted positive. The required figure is 0.9 A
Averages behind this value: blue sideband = 11.4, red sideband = 11.4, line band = 11.3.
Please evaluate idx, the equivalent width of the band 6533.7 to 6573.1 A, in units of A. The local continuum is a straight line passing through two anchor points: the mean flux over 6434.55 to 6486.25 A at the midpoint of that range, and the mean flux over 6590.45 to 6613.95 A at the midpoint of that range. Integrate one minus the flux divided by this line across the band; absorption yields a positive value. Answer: 0.45 A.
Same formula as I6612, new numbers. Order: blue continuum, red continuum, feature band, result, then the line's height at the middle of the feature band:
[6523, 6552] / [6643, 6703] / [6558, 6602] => 0.04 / 11.7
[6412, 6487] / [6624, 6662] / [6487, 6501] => 0.03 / 11.5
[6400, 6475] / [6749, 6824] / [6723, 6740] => 0.00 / 11.4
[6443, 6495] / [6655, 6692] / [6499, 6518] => -0.04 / 11.5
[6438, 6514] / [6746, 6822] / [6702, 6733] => 0.02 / 11.4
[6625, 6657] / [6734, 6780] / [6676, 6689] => 0.05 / 11.6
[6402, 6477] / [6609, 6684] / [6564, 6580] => 0.08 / 11.5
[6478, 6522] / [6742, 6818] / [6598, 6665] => -0.01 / 11.5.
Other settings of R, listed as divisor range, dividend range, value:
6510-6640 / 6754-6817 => 1.05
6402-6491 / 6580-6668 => 1.07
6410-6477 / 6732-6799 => 1.10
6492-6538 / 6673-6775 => 1.04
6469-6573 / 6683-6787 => 1.05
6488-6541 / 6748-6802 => 1.06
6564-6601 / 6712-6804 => 1.08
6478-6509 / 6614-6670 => 1.06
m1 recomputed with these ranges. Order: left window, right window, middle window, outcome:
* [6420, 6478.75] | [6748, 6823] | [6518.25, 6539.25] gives -0.3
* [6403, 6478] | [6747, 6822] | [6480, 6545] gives -0.6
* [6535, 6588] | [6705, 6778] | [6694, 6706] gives -0.2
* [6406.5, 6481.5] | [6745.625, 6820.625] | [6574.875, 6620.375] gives -0.4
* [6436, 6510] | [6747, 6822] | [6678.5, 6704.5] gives 0.4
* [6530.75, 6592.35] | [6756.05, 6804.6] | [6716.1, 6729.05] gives 0.1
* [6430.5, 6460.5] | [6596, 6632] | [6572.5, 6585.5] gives 0.4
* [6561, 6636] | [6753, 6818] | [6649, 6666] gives -0.2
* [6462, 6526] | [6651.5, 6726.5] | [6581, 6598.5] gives -0.1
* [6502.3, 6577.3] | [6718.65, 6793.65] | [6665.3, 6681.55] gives 0.3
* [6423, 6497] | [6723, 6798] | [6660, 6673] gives 0.1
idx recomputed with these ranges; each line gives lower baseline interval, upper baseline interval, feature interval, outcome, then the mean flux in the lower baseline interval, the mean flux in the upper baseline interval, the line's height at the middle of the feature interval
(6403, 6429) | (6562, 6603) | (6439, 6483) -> 0.35 A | 11.7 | 11.2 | 11.6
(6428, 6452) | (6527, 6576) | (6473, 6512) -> -0.03 A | 11.5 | 11.5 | 11.5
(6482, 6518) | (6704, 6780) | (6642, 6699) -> 0.05 A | 11.6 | 11.3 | 11.4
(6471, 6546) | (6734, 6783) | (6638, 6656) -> -0.31 A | 11.6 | 11.5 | 11.5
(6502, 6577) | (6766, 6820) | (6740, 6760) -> -0.19 A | 11.6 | 11.4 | 11.4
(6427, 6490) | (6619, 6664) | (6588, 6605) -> 0.10 A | 11.4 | 11.6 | 11.6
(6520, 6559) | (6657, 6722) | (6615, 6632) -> -0.39 A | 11.7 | 11.2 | 11.5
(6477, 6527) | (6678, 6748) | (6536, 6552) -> -0.65 A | 11.5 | 11.3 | 11.5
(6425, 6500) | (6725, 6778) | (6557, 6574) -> 0.77 A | 11.4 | 11.5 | 11.4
